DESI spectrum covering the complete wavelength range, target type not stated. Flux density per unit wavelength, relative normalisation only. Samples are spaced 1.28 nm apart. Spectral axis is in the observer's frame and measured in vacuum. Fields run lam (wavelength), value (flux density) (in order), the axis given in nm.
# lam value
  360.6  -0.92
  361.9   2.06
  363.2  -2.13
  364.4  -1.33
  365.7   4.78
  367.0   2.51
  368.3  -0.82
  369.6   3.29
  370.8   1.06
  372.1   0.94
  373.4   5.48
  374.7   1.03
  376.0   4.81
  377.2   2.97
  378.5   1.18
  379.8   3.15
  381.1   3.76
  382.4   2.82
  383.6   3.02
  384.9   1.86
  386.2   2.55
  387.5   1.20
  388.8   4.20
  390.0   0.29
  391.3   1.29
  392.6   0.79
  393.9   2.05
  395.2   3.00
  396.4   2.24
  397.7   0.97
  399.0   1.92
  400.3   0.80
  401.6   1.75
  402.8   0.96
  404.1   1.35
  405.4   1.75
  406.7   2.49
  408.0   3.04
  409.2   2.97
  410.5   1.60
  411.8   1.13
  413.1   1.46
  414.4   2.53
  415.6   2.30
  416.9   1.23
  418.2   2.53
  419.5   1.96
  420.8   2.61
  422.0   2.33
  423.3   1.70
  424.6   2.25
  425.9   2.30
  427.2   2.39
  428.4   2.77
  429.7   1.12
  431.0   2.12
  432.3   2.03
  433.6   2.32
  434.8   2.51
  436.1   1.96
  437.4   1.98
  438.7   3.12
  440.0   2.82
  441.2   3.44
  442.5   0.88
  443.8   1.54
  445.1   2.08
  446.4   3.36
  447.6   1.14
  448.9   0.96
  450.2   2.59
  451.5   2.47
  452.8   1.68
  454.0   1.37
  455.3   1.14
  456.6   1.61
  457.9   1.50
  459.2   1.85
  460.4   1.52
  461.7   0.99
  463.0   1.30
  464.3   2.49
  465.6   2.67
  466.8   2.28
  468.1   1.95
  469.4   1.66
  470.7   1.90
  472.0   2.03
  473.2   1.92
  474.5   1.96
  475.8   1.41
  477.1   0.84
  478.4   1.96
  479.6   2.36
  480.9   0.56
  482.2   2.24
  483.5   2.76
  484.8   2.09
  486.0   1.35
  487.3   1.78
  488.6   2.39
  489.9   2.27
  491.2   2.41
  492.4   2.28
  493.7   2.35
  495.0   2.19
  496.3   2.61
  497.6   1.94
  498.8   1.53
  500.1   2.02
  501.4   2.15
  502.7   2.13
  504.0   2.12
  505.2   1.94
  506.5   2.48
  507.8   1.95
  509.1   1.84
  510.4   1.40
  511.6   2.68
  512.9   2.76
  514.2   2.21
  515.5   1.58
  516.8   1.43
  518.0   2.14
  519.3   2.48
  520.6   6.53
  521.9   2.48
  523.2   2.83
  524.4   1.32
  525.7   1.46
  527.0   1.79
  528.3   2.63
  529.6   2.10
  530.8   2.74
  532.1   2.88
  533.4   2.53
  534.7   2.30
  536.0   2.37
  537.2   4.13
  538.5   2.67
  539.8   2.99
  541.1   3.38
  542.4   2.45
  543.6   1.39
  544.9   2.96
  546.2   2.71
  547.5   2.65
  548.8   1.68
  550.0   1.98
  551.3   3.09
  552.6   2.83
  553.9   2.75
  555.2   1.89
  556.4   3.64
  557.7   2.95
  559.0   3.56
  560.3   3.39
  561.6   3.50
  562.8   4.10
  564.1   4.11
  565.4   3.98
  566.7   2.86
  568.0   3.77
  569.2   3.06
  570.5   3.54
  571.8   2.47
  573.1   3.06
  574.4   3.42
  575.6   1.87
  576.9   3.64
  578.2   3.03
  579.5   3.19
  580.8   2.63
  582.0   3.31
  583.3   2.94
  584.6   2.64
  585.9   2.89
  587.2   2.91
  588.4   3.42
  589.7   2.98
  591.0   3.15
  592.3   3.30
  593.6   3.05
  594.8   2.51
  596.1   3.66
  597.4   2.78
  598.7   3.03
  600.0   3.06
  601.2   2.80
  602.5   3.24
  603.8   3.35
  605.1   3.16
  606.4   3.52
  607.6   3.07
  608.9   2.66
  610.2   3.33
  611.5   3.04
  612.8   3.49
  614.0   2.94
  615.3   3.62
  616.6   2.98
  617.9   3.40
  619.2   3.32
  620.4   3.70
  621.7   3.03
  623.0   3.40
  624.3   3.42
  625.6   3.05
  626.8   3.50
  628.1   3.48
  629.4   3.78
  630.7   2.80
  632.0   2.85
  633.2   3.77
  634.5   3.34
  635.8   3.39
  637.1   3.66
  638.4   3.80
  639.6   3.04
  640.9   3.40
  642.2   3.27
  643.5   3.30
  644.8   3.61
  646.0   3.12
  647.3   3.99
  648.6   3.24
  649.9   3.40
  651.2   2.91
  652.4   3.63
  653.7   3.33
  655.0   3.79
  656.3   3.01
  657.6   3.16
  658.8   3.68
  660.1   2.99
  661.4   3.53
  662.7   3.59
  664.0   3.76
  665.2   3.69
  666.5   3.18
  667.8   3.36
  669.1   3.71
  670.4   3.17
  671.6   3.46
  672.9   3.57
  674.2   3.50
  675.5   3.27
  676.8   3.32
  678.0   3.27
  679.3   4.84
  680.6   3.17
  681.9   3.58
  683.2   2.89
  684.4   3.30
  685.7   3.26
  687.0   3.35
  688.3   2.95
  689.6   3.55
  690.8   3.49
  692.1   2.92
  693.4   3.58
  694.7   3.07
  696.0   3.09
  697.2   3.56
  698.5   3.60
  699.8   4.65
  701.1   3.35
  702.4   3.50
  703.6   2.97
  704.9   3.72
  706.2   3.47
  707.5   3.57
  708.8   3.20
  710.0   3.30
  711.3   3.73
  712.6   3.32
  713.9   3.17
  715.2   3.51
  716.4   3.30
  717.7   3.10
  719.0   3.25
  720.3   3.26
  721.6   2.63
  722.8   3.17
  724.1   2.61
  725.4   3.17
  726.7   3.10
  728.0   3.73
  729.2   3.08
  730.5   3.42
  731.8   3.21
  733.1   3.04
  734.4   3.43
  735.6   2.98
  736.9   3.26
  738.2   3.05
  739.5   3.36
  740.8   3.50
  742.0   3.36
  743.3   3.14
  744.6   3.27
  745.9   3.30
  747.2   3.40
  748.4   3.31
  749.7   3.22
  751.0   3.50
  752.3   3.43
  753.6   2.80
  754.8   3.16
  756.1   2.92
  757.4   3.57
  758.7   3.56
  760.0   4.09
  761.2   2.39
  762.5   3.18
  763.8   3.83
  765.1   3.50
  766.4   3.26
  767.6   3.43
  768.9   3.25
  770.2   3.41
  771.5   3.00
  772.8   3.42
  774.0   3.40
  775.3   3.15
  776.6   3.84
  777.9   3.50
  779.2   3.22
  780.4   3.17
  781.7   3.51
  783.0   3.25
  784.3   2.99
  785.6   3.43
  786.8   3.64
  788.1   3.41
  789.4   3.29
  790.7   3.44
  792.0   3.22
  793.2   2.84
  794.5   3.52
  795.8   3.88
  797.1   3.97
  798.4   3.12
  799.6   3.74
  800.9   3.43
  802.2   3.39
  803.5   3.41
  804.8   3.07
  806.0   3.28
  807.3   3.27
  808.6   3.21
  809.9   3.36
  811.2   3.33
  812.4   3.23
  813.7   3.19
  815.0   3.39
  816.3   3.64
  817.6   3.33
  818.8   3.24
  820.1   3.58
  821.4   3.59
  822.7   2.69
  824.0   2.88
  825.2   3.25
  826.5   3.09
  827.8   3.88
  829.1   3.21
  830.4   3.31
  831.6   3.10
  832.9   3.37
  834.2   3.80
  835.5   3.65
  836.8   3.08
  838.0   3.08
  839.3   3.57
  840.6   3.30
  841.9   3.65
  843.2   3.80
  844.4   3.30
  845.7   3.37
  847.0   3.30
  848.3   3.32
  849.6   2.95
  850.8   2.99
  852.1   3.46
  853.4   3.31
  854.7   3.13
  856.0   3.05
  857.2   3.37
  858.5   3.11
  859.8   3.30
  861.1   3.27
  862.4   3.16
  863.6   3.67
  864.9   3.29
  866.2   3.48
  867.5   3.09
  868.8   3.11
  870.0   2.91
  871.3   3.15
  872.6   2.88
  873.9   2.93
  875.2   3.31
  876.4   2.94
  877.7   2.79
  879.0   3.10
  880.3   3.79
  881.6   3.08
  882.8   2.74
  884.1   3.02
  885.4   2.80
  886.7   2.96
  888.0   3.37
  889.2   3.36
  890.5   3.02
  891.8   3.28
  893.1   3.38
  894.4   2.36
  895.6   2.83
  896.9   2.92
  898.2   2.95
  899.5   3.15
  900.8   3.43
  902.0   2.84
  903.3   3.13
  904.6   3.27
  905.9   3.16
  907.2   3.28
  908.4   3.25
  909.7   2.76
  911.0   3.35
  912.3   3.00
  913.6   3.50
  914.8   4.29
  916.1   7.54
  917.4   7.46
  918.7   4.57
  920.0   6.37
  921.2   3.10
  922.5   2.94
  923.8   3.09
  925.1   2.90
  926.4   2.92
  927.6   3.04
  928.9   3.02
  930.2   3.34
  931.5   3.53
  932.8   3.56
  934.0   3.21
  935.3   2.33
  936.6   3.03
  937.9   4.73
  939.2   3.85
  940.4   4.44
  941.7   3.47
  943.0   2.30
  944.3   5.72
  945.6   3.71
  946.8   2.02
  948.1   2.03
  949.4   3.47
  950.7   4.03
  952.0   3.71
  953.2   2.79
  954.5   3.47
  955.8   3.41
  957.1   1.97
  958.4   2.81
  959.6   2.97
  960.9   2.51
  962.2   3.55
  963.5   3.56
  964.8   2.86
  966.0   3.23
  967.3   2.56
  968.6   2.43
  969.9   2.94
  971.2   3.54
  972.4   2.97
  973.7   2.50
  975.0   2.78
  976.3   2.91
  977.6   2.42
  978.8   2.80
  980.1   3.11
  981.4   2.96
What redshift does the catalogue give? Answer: 0.396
